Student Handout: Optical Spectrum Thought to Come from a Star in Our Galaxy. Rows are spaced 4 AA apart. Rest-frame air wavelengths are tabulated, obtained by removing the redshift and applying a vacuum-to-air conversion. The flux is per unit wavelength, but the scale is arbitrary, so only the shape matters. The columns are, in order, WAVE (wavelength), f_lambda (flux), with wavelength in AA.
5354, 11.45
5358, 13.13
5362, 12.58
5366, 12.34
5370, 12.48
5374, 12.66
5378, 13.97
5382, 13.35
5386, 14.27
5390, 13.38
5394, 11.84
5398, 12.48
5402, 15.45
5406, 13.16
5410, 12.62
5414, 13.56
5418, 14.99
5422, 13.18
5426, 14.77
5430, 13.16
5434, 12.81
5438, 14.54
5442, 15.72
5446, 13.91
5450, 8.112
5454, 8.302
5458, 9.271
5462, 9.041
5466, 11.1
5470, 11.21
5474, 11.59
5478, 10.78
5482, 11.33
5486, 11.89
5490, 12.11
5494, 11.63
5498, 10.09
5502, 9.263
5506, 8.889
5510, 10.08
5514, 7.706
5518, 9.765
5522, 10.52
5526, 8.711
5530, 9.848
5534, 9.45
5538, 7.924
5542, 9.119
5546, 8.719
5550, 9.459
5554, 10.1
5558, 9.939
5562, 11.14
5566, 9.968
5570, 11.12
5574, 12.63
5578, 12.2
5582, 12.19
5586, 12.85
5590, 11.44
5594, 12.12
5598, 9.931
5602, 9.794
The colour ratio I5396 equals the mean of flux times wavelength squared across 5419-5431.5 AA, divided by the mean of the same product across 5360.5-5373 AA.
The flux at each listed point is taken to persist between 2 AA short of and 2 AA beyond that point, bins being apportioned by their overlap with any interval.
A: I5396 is 1.13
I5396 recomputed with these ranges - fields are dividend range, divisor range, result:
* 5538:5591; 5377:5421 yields 0.84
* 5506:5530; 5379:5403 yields 0.73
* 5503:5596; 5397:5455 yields 0.81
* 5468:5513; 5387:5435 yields 0.82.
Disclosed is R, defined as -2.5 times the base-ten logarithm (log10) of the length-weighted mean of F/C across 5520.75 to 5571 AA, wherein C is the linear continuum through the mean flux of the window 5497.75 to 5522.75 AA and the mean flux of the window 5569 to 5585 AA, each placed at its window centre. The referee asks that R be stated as 0.13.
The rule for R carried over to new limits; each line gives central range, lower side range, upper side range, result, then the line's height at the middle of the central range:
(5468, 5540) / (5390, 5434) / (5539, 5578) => 0.13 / 11.5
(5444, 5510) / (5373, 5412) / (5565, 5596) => 0.20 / 12.7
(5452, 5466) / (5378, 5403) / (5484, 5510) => 0.25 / 11.6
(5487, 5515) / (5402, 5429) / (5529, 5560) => 0.08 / 10.8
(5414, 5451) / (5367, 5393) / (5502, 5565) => -0.14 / 11.9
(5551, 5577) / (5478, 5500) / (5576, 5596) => 0.11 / 12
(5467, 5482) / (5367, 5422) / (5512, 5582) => 0.04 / 11.6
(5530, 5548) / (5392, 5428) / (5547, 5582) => 0.26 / 11.3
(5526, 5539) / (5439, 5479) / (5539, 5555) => 0.05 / 9.51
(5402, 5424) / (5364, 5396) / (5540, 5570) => -0.10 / 12.4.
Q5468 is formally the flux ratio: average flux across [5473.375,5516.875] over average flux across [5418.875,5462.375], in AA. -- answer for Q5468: 0.9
